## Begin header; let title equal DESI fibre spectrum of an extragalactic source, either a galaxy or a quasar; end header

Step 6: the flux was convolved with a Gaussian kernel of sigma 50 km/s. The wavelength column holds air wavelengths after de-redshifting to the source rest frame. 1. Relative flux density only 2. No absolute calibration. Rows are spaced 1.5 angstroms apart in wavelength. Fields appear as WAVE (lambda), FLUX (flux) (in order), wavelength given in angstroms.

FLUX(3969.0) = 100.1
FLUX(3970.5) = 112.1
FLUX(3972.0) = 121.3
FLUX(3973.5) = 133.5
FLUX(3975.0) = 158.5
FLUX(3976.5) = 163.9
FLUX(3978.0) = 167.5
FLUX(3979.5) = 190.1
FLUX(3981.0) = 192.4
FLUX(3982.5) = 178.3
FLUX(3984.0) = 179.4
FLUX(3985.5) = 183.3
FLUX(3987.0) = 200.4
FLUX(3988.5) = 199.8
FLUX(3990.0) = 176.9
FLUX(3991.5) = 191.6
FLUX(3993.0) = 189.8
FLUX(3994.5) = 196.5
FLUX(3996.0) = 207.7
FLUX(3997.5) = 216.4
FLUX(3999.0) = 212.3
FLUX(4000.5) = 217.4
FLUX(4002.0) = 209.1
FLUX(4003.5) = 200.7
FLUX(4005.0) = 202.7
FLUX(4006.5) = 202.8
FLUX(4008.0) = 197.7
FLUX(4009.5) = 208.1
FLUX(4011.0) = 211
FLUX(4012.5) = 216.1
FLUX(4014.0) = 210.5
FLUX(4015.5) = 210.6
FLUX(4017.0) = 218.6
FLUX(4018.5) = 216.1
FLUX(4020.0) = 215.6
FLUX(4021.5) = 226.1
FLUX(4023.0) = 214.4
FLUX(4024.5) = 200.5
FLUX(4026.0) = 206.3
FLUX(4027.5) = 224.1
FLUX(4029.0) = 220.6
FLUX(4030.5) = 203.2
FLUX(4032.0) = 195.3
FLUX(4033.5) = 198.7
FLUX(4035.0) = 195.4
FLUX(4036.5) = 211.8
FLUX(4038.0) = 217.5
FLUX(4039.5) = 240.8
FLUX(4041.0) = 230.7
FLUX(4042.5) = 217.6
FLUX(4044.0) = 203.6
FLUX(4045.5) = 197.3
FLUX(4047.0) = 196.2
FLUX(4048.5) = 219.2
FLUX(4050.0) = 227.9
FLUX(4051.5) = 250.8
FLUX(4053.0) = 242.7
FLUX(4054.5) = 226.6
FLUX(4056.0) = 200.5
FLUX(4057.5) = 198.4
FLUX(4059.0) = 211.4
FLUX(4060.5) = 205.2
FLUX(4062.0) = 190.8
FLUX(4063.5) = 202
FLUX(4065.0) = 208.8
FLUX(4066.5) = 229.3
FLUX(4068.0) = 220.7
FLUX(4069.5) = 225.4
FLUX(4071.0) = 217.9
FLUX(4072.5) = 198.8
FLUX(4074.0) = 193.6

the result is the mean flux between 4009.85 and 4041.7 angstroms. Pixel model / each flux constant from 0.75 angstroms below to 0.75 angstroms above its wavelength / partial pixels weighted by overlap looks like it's 213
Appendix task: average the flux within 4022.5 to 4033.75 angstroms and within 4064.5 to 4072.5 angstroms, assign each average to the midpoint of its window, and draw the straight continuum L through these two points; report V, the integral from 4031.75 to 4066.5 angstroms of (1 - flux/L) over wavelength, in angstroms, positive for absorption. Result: 0.1 angstroms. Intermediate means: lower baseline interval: 208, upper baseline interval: 219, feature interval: 213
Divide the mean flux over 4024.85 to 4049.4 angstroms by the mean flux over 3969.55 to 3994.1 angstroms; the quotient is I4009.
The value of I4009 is 1.23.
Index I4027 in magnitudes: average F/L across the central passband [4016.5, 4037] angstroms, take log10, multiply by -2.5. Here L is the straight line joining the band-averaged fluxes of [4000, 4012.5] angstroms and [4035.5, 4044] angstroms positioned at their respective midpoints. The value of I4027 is 0.03 mag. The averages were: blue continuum 207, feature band 210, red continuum 221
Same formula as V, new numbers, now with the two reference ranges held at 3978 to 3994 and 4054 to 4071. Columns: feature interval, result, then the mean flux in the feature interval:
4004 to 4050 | -2.6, 211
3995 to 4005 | -0.9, 210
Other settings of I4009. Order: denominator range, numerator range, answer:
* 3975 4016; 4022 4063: 1.08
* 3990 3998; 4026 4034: 1.05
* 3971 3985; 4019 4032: 1.29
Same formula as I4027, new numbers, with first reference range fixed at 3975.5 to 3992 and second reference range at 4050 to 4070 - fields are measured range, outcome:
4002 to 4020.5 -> -0.073 mag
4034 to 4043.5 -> -0.054 mag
